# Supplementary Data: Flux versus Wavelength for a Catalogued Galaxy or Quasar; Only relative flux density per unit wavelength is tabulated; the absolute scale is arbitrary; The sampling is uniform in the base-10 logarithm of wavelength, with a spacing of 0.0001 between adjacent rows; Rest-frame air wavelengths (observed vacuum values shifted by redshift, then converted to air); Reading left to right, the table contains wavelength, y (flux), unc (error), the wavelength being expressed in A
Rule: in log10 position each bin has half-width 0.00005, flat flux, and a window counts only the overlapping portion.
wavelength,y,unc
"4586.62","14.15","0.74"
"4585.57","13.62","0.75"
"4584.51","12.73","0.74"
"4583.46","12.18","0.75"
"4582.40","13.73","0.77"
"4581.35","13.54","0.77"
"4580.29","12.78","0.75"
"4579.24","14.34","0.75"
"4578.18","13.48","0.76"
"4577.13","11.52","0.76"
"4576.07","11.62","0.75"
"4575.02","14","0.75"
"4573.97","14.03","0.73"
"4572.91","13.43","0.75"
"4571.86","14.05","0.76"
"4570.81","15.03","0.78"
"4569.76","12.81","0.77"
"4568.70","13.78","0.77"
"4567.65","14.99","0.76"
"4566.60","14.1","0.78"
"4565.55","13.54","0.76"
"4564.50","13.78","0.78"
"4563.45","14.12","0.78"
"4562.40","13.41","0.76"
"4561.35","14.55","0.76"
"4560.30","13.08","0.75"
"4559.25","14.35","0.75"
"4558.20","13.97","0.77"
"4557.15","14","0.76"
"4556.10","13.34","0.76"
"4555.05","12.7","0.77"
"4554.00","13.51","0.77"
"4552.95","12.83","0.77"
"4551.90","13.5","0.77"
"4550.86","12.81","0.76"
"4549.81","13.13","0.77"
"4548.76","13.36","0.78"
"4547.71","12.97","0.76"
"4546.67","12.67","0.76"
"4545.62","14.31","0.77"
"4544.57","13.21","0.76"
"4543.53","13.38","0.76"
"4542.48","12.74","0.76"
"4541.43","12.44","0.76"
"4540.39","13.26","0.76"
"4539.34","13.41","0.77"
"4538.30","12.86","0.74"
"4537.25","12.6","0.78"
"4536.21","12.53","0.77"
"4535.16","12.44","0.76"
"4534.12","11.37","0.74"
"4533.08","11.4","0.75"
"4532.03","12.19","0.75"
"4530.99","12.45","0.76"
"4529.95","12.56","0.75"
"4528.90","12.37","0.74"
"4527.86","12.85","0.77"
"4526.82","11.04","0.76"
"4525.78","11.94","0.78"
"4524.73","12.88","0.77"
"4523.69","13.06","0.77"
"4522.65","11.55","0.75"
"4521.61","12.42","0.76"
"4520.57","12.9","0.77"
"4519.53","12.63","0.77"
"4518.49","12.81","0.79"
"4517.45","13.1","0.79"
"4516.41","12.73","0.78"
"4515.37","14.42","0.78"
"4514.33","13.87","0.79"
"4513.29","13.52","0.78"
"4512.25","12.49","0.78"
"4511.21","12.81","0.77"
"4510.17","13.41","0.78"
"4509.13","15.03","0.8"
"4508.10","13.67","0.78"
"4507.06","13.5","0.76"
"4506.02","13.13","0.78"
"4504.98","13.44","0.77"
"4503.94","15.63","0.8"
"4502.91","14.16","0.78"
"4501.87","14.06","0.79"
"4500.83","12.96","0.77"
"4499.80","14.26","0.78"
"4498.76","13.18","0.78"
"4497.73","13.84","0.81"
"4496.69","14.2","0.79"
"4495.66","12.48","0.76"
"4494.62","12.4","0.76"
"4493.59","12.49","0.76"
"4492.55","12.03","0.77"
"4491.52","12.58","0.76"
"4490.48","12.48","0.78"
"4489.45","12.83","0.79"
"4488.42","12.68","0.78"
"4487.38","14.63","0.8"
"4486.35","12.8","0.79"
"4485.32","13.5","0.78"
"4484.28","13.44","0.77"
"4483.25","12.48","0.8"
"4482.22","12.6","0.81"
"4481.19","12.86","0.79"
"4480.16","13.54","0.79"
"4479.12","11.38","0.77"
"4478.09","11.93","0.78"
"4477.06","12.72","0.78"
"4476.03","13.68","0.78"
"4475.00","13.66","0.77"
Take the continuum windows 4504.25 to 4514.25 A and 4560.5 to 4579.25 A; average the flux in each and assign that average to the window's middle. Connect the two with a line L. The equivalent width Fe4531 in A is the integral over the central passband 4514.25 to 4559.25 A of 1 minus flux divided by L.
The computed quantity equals 2.4 A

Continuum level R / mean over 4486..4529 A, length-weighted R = 13.1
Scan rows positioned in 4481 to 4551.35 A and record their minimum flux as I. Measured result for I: 11.04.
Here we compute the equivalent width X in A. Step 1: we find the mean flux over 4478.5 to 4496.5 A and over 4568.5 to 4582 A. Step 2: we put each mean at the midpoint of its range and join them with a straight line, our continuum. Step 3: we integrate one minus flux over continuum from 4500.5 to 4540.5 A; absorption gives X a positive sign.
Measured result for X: 0.2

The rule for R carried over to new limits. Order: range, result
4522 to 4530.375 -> 12.3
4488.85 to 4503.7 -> 13.2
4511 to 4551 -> 12.8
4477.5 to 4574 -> 13.2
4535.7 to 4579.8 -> 13.4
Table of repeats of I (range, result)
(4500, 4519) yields 12.49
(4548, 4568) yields 12.7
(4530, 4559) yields 11.37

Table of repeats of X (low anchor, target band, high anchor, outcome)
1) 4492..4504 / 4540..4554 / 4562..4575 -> 0.6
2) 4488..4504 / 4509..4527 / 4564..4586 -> 0.5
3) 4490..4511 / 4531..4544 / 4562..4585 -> 0.9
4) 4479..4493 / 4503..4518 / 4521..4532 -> -1.3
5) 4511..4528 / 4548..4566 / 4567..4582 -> -0.3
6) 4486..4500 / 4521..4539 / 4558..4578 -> 1.5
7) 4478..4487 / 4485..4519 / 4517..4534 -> -2.1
